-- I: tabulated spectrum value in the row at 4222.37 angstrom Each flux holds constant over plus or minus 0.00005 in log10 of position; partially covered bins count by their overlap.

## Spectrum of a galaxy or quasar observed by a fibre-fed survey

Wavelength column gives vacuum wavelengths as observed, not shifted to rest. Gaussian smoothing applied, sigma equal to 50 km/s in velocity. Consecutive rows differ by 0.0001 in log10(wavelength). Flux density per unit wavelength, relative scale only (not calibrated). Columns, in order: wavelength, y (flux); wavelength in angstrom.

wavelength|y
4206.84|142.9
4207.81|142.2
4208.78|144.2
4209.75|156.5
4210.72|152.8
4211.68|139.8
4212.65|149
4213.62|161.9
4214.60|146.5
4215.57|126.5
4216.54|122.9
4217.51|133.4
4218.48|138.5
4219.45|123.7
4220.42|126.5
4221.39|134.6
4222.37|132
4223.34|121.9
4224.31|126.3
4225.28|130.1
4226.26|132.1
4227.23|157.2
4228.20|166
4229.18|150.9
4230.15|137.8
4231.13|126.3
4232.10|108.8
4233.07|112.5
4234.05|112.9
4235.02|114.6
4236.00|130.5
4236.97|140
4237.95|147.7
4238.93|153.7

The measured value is 132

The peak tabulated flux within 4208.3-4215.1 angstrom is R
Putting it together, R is 161.9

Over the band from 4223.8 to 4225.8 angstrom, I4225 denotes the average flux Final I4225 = 128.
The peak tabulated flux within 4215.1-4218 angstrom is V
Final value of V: 133.4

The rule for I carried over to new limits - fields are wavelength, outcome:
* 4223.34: 121.9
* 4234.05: 112.9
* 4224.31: 126.3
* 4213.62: 161.9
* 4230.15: 137.8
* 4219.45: 123.7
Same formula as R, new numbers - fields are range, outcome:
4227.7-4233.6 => 166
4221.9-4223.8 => 132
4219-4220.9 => 126.5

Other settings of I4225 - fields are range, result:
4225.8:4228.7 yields 152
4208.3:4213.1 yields 149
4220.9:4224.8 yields 129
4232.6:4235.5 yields 113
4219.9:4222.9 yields 131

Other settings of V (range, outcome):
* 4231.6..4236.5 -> 130.5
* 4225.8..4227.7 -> 157.2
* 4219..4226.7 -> 134.6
